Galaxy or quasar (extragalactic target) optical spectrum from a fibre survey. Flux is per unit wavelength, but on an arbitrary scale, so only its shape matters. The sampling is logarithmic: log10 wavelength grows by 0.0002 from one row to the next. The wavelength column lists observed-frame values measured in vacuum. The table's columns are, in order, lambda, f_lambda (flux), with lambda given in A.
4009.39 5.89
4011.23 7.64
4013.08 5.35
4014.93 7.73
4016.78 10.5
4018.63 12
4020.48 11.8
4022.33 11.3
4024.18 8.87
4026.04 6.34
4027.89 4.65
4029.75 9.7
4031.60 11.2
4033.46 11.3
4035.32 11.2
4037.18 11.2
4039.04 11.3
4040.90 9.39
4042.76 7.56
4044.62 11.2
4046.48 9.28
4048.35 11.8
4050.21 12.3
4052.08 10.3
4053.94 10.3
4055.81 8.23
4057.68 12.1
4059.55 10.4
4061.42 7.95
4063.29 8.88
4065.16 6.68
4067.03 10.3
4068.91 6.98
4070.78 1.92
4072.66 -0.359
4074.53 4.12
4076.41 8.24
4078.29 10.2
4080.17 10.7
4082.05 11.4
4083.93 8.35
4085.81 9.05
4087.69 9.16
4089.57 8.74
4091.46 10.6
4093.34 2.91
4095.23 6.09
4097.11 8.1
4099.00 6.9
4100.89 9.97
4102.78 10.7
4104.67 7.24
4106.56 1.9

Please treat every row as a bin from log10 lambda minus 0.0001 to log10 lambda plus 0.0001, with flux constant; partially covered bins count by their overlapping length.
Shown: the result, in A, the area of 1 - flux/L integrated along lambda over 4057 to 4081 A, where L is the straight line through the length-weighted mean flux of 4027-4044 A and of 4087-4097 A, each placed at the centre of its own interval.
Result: 2.7 A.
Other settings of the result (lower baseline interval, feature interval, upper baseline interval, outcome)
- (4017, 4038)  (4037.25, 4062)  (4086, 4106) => -2.4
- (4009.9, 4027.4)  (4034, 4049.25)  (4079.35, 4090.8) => -2.1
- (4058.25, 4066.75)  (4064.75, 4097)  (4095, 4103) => 4.4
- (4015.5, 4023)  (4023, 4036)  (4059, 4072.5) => 1.5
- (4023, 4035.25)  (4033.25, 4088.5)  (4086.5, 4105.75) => -3.3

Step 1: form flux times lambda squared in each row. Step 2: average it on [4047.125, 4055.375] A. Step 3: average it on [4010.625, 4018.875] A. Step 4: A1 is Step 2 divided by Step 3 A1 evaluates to 1.32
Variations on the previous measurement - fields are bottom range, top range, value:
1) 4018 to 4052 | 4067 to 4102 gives 0.76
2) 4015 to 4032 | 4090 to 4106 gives 0.85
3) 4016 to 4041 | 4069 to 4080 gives 0.55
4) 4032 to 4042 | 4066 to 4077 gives 0.48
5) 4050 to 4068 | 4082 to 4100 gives 0.84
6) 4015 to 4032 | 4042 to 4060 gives 1.11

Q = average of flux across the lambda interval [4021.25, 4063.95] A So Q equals 9.87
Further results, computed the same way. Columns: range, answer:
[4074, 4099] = 8.3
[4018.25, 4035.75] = 9.73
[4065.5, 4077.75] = 5.43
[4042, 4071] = 9.32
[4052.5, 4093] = 8.23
